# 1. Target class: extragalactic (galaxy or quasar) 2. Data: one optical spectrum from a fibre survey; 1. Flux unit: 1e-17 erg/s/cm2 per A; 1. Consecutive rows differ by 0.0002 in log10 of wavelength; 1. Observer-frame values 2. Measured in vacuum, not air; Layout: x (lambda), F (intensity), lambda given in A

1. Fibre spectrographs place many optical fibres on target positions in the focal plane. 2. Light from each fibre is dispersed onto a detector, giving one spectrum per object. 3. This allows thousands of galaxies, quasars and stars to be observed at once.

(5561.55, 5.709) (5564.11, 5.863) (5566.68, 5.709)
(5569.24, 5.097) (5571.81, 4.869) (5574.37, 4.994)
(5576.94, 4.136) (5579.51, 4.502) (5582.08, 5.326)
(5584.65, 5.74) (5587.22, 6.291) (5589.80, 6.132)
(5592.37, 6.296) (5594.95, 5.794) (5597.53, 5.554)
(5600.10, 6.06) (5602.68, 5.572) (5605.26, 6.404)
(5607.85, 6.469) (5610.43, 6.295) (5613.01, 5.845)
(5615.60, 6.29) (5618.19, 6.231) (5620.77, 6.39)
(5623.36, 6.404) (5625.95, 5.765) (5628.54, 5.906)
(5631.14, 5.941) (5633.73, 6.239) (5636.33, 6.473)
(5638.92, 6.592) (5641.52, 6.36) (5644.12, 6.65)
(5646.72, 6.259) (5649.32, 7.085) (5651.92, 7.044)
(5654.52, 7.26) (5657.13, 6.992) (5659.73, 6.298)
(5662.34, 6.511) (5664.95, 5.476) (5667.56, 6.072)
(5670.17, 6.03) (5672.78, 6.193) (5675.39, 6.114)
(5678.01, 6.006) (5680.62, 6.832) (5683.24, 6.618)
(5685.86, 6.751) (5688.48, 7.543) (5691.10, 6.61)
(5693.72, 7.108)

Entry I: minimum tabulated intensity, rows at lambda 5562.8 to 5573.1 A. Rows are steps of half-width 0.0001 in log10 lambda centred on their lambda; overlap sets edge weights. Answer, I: 4.869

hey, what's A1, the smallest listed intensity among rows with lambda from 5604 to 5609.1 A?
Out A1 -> 6.404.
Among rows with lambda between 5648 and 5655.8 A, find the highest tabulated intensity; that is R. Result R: 7.26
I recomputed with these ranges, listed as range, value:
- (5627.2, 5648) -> 5.906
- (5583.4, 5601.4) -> 5.554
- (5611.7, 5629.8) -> 5.765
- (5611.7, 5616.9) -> 5.845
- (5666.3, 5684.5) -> 6.006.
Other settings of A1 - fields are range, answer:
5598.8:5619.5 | 5.572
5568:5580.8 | 4.136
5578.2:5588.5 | 4.502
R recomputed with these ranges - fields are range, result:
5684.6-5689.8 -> 7.543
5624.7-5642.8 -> 6.592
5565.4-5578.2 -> 5.709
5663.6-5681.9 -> 6.832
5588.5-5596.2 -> 6.296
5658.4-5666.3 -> 6.511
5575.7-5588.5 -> 6.291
